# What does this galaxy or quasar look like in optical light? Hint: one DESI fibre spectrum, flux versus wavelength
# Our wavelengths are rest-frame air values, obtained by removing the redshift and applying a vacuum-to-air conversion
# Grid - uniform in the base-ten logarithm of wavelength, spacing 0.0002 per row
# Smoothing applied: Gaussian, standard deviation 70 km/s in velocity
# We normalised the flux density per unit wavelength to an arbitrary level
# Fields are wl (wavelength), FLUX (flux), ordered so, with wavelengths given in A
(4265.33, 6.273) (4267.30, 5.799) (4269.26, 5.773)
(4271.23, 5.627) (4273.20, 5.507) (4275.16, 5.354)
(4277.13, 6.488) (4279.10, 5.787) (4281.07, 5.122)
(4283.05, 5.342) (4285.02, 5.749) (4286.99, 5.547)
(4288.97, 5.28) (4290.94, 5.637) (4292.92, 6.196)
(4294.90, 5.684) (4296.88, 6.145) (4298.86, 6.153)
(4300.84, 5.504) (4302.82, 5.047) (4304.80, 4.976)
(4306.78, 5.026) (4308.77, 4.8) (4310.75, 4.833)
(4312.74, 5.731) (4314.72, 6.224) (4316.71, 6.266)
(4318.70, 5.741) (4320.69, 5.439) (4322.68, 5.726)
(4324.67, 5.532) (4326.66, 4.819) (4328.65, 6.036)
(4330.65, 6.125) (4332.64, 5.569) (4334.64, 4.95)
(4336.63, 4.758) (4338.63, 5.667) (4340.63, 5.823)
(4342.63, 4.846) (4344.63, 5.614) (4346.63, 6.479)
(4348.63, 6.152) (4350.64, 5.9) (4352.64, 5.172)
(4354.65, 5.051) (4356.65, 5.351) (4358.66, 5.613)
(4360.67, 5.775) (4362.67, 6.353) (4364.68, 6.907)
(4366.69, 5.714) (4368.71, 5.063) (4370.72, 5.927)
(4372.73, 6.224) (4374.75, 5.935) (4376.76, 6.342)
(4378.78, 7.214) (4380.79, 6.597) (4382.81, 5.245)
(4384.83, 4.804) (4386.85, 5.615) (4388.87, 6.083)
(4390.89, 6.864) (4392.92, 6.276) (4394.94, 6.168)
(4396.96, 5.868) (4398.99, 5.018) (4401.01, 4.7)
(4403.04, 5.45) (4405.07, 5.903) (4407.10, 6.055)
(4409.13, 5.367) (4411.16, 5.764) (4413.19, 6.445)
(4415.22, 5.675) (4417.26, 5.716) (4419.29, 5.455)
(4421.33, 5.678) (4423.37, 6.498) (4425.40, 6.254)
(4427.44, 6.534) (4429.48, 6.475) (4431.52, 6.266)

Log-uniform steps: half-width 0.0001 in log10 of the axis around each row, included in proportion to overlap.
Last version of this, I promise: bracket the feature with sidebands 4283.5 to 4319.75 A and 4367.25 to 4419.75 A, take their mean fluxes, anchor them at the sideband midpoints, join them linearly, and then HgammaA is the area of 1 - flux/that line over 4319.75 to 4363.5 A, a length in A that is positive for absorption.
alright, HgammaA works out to 0.90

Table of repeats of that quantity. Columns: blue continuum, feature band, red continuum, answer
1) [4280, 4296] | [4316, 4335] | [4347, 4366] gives 0.3 A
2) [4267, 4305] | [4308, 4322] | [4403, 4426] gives 0.3 A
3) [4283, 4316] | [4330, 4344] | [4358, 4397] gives 1.0 A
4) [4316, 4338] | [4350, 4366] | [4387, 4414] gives -0.3 A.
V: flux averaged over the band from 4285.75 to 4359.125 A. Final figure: 5.55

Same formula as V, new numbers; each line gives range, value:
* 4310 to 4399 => 5.78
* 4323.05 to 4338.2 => 5.42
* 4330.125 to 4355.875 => 5.54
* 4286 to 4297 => 5.72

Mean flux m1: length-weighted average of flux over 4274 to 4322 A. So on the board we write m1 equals 5.59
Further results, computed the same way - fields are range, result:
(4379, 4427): 5.84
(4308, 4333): 5.61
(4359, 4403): 5.92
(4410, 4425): 5.9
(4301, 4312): 5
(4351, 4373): 5.73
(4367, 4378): 5.91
